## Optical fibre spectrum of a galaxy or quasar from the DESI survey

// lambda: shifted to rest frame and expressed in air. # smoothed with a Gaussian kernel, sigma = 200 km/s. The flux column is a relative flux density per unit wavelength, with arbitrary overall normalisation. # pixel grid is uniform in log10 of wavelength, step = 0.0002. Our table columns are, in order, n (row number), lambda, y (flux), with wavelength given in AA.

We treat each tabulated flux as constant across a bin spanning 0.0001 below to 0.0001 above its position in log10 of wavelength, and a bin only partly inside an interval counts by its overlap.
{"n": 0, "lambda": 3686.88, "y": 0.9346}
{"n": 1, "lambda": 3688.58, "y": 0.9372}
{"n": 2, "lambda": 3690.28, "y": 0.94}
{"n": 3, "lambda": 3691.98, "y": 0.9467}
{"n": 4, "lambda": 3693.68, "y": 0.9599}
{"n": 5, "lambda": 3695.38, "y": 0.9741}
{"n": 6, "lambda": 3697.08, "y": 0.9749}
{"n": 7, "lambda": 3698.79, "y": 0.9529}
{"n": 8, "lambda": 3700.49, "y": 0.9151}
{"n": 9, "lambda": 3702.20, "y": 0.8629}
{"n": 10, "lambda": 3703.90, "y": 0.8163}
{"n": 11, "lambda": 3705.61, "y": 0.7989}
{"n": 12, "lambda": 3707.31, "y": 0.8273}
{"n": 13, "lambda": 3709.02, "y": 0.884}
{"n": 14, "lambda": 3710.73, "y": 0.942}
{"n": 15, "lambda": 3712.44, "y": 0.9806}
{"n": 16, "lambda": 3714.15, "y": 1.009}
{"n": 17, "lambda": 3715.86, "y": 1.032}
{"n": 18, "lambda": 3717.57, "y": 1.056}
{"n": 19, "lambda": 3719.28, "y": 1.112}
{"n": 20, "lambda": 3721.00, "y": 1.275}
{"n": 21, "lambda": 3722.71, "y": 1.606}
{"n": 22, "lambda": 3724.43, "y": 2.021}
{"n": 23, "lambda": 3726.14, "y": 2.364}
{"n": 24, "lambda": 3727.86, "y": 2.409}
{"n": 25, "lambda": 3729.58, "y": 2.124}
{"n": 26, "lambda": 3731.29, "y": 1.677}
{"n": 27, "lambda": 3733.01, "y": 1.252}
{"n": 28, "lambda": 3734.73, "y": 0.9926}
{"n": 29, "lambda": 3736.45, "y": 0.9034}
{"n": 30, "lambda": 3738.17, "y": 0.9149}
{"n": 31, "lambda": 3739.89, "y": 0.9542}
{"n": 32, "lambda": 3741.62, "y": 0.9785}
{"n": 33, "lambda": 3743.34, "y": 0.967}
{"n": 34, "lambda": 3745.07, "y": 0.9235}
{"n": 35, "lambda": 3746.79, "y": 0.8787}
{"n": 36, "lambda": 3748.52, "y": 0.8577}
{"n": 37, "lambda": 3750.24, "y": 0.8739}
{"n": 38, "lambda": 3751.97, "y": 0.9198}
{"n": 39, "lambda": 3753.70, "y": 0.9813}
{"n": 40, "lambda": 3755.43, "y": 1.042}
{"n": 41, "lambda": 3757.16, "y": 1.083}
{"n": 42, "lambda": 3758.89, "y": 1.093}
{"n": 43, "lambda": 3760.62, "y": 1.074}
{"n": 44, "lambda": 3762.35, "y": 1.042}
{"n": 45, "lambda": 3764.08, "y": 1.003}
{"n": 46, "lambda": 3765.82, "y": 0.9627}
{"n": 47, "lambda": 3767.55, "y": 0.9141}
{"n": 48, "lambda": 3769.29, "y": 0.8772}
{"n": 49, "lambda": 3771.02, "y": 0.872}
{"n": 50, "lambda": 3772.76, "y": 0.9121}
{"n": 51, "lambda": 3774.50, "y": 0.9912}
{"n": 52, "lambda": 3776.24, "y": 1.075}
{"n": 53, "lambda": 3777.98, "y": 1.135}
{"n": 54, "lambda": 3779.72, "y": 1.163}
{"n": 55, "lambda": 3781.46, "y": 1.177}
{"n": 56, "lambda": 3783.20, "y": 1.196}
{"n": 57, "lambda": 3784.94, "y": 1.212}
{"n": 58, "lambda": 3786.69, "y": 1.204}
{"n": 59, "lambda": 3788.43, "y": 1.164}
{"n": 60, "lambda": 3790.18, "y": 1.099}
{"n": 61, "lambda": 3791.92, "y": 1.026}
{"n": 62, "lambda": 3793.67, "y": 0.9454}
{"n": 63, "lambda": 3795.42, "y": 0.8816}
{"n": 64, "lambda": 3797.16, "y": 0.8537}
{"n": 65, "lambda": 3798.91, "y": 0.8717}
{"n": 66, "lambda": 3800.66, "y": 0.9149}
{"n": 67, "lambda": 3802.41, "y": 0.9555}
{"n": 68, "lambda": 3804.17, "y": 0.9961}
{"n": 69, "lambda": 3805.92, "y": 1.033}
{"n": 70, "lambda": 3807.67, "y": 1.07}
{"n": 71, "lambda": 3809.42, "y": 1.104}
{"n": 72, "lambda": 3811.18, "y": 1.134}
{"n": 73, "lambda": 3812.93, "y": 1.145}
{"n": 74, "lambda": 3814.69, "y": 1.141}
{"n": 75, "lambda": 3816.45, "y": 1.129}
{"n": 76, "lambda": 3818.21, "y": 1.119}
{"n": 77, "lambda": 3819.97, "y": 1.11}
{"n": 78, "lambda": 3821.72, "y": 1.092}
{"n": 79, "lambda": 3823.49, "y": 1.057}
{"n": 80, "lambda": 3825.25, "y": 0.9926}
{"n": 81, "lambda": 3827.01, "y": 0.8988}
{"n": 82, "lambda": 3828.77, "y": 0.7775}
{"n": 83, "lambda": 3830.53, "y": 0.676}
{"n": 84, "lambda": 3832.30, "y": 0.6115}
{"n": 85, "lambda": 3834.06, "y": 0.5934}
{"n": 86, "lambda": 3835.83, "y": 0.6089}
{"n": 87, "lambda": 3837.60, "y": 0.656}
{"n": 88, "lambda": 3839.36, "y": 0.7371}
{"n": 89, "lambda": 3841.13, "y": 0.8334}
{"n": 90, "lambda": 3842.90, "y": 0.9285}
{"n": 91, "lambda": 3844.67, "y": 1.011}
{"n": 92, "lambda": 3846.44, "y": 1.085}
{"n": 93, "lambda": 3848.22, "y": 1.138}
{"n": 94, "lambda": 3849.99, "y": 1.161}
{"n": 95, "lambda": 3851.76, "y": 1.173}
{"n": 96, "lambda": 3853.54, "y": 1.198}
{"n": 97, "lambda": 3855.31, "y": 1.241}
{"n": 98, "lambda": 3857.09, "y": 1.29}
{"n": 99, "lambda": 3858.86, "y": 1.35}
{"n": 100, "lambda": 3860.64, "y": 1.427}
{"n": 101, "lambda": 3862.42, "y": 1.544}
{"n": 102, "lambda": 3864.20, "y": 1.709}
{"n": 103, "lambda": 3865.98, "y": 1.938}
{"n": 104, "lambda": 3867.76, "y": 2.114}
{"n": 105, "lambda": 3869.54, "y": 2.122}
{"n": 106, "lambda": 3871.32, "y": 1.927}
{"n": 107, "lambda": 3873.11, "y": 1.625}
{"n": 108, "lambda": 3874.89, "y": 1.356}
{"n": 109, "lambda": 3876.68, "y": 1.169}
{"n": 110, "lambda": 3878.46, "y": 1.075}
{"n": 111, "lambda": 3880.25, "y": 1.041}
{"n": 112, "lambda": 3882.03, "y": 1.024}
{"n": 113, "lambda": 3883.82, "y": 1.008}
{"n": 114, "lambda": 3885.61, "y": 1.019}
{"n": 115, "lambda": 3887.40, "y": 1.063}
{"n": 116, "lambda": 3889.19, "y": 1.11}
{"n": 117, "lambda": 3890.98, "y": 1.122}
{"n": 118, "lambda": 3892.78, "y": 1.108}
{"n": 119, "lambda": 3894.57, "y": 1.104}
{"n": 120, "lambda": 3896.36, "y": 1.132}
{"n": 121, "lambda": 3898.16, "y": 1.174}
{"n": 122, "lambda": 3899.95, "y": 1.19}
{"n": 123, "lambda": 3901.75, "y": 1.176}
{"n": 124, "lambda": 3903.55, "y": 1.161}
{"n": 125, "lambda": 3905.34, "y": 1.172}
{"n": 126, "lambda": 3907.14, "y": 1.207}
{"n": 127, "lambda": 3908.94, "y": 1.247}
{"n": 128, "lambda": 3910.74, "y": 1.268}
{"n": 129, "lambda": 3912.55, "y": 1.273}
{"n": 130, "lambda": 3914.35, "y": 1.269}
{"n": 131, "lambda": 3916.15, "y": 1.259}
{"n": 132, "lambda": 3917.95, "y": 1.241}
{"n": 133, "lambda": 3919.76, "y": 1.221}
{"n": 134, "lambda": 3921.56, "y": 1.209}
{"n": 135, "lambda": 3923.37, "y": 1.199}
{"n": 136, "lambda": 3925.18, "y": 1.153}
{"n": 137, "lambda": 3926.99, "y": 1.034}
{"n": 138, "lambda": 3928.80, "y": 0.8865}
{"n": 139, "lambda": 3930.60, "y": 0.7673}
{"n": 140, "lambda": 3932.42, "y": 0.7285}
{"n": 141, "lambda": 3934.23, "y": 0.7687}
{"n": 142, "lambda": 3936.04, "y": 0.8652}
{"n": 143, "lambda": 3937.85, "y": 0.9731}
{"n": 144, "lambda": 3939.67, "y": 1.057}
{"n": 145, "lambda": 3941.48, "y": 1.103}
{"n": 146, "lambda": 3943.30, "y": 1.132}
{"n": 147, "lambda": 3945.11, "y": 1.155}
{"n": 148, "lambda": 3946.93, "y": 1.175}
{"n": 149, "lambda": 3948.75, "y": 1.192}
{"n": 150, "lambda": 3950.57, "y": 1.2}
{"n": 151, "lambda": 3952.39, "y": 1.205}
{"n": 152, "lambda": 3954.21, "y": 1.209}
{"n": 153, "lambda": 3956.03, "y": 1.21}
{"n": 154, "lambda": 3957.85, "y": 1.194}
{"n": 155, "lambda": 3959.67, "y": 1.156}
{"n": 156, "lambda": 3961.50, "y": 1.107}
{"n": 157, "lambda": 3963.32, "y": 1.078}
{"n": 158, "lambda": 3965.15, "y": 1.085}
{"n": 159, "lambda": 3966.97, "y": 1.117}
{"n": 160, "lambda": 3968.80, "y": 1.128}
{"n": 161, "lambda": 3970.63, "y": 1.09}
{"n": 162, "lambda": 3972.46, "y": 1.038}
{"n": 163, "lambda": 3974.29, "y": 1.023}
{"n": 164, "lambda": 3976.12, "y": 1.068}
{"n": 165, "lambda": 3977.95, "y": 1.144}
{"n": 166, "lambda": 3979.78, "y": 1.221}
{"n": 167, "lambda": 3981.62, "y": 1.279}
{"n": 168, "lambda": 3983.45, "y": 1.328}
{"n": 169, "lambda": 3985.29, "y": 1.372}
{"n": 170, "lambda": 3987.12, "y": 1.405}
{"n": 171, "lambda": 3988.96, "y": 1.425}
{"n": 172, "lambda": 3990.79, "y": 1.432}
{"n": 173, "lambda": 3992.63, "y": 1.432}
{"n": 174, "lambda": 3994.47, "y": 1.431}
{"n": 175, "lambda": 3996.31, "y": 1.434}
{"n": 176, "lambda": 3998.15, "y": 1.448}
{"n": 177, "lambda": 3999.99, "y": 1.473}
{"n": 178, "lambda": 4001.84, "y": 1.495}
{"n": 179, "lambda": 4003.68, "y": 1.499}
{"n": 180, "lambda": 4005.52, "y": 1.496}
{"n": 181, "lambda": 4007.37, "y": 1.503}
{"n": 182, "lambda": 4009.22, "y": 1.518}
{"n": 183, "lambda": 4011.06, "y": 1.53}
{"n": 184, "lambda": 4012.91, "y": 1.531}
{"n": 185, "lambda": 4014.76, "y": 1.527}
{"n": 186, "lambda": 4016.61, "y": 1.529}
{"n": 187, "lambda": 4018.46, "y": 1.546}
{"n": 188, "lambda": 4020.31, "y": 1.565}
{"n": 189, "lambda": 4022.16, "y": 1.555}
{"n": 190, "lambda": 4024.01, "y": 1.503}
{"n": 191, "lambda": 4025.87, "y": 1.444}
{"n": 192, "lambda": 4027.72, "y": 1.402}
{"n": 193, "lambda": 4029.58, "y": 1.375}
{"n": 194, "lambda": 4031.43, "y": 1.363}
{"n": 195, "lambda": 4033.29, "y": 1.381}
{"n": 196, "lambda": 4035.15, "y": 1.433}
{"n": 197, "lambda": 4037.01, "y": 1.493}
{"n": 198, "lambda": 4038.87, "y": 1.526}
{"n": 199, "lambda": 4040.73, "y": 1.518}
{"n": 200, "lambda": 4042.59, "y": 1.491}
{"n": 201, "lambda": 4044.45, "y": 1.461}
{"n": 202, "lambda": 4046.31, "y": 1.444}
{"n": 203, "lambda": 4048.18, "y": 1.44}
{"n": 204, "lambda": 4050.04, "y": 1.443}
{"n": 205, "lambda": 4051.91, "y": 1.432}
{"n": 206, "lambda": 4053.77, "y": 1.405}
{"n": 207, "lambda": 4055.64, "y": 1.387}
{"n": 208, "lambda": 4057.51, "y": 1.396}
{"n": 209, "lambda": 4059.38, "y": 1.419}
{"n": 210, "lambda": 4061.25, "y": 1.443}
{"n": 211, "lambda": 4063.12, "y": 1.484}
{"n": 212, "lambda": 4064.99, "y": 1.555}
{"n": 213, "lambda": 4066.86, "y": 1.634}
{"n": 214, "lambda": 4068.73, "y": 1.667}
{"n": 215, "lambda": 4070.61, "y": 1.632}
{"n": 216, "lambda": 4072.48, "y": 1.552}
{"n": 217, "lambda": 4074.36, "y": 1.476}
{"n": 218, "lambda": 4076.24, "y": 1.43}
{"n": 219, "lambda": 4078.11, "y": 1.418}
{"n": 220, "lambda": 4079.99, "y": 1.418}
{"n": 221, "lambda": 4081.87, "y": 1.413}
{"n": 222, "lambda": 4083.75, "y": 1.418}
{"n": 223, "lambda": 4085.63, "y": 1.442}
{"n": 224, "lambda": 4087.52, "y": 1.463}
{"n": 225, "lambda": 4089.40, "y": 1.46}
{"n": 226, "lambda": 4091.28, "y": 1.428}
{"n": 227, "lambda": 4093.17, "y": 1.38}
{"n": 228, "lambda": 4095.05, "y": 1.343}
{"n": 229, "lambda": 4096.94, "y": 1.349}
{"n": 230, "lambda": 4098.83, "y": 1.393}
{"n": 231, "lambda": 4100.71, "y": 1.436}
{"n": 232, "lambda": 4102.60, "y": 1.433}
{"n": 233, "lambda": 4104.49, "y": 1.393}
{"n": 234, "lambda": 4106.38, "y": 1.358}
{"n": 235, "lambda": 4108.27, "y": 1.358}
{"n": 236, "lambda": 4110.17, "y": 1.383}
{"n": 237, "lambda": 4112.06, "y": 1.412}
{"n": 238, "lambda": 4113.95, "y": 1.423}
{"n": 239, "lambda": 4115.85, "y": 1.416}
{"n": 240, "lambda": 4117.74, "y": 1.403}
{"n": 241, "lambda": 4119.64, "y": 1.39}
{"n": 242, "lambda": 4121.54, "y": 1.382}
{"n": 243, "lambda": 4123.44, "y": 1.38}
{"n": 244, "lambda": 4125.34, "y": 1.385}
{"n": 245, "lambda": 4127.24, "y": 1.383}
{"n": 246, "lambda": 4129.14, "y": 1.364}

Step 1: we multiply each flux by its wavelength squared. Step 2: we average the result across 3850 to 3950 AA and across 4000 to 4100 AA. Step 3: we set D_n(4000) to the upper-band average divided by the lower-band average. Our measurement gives 1.30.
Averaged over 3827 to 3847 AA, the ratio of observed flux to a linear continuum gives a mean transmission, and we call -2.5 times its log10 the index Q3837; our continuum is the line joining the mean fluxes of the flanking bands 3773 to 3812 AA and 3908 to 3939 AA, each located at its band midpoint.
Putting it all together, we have 0.34 mag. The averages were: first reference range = 1.05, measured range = 0.775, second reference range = 1.08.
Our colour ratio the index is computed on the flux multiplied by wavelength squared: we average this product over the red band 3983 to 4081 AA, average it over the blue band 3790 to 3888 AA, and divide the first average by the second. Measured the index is 1.44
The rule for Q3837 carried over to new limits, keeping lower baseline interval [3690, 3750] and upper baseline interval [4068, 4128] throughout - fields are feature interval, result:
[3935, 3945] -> 0.256 mag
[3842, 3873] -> -0.154 mag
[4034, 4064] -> -0.048 mag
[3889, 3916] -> 0.084 mag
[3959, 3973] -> 0.203 mag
